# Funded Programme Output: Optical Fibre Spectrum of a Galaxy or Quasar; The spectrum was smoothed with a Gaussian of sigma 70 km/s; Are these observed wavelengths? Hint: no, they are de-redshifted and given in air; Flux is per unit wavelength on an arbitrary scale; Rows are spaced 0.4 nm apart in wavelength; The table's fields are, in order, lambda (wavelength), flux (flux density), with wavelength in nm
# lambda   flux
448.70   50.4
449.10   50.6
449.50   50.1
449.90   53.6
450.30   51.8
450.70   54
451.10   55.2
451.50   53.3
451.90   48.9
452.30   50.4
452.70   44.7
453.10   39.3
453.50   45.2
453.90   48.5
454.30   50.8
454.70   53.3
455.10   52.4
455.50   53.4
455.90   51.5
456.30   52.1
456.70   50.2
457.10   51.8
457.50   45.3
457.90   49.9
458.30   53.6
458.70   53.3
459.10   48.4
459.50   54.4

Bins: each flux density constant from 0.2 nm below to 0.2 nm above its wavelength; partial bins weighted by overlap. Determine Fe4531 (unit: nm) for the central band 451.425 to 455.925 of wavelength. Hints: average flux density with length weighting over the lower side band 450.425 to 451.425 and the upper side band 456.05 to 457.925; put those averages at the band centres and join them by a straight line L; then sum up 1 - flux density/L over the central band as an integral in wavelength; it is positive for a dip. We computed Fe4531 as 0.27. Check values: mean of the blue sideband 54.2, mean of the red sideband 49.9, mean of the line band 49.1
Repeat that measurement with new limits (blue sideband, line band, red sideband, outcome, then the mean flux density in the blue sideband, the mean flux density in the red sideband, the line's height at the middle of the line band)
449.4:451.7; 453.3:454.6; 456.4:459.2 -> 0.08 nm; 53.1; 50.5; 51.9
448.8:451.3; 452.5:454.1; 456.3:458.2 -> 0.21 nm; 52.5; 49.8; 51.3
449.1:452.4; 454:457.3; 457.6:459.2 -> -0.02 nm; 52.1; 51.1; 51.5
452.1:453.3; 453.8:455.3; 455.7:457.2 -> -0.11 nm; 44.8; 51.4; 48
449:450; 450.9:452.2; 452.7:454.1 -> -0.13 nm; 51.3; 44.4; 47.7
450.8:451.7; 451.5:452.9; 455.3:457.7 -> 0.13 nm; 54.2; 50.7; 53.6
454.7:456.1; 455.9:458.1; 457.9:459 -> 0.10 nm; 52.6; 52.3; 52.4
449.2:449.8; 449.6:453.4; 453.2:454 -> -0.13 nm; 50.8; 45.7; 48.3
